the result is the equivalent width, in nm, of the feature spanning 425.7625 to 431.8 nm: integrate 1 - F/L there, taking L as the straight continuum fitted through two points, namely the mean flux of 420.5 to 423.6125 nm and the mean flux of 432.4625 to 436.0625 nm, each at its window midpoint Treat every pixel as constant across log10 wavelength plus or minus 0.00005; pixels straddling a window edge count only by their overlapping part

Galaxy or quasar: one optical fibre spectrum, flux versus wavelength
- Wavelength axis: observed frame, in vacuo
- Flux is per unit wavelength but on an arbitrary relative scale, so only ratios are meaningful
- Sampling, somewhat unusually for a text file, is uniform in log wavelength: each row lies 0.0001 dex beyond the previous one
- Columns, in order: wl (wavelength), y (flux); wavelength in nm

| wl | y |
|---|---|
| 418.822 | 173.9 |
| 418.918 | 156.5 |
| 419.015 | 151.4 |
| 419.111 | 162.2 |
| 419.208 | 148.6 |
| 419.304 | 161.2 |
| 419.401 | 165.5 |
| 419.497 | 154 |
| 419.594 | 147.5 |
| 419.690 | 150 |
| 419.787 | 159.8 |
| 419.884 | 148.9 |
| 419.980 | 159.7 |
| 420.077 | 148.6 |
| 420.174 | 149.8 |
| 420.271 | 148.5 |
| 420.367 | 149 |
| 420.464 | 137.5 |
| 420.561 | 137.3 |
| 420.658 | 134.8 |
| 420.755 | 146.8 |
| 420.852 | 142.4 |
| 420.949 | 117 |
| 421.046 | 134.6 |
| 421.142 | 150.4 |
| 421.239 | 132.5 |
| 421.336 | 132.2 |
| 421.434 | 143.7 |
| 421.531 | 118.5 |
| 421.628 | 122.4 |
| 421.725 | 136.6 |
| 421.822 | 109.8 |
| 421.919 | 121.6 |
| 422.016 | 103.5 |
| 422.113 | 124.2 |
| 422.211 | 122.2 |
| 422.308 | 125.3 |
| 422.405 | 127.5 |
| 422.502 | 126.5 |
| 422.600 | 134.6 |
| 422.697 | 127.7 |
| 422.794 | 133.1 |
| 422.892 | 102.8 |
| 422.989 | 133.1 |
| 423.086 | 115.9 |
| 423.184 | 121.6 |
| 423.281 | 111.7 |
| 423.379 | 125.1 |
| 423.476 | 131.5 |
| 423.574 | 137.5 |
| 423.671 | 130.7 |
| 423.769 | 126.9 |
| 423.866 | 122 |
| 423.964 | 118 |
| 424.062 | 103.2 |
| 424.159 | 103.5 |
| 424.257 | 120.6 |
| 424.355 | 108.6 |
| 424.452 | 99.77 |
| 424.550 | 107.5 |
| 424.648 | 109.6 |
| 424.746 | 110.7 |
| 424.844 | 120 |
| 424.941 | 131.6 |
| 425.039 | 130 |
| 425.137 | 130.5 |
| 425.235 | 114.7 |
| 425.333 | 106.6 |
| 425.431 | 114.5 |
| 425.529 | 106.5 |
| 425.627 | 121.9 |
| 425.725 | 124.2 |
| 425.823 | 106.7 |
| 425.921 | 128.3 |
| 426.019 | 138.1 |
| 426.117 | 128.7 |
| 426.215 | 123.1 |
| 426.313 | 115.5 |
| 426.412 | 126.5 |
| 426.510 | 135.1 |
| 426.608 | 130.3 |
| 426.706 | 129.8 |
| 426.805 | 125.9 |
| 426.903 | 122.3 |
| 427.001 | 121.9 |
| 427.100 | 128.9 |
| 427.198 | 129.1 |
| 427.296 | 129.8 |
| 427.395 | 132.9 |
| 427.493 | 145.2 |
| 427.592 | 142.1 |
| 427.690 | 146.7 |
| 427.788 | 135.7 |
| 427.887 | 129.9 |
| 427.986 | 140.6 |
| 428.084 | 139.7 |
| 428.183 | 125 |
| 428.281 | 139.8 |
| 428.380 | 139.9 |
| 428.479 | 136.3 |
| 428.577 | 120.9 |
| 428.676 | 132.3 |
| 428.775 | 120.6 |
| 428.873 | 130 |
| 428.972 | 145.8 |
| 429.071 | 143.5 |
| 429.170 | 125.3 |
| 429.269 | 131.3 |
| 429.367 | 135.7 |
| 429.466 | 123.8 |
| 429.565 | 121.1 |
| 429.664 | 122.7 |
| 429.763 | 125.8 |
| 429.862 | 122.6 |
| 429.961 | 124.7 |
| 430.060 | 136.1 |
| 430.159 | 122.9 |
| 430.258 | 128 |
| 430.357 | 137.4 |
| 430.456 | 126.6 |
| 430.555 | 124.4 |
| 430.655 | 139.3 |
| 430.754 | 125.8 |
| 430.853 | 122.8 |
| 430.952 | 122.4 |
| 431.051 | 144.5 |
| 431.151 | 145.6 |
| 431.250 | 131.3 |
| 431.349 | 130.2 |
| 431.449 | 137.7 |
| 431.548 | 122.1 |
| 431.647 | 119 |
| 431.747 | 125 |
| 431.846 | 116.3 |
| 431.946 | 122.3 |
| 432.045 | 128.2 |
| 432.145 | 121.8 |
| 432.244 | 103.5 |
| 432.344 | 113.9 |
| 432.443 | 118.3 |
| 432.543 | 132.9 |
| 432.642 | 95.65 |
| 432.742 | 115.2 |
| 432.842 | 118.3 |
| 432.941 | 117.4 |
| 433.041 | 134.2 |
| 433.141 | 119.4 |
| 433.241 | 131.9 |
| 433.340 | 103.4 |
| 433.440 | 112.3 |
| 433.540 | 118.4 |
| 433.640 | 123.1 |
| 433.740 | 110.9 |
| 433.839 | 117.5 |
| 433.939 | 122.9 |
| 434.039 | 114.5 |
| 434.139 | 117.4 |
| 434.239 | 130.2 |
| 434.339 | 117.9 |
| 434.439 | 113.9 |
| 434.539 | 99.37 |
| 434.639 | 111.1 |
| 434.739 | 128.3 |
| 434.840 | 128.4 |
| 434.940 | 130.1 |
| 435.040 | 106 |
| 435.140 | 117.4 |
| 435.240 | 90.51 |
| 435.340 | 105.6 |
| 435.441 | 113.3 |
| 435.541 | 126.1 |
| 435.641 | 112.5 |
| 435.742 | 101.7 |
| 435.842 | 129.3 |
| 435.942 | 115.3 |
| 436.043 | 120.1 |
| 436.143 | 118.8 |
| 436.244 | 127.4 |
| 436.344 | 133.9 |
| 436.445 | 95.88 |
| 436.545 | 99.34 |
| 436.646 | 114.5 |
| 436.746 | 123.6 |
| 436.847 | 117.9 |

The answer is -0.43 nm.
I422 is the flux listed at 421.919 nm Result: 121.6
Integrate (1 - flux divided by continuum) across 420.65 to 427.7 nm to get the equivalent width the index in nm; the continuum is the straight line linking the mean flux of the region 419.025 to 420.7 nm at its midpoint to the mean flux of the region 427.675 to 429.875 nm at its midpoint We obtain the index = 0.85 nm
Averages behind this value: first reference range 151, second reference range 132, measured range 124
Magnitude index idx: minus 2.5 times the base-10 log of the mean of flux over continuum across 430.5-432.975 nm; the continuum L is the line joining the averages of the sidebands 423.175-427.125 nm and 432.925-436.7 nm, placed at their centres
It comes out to -0.05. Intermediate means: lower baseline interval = 121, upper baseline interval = 117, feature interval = 124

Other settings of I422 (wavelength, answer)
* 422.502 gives 126.5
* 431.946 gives 122.3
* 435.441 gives 113.3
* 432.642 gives 95.65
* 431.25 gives 131.3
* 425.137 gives 130.5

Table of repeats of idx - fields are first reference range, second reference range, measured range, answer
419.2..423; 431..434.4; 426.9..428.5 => -0.056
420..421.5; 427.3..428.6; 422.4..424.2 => 0.135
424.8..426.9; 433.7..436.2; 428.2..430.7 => -0.085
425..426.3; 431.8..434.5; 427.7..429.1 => -0.125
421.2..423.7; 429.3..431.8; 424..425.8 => 0.104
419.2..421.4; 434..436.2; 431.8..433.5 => 0.026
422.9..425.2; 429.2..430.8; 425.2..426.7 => 0.003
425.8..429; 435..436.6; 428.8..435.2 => -0.018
